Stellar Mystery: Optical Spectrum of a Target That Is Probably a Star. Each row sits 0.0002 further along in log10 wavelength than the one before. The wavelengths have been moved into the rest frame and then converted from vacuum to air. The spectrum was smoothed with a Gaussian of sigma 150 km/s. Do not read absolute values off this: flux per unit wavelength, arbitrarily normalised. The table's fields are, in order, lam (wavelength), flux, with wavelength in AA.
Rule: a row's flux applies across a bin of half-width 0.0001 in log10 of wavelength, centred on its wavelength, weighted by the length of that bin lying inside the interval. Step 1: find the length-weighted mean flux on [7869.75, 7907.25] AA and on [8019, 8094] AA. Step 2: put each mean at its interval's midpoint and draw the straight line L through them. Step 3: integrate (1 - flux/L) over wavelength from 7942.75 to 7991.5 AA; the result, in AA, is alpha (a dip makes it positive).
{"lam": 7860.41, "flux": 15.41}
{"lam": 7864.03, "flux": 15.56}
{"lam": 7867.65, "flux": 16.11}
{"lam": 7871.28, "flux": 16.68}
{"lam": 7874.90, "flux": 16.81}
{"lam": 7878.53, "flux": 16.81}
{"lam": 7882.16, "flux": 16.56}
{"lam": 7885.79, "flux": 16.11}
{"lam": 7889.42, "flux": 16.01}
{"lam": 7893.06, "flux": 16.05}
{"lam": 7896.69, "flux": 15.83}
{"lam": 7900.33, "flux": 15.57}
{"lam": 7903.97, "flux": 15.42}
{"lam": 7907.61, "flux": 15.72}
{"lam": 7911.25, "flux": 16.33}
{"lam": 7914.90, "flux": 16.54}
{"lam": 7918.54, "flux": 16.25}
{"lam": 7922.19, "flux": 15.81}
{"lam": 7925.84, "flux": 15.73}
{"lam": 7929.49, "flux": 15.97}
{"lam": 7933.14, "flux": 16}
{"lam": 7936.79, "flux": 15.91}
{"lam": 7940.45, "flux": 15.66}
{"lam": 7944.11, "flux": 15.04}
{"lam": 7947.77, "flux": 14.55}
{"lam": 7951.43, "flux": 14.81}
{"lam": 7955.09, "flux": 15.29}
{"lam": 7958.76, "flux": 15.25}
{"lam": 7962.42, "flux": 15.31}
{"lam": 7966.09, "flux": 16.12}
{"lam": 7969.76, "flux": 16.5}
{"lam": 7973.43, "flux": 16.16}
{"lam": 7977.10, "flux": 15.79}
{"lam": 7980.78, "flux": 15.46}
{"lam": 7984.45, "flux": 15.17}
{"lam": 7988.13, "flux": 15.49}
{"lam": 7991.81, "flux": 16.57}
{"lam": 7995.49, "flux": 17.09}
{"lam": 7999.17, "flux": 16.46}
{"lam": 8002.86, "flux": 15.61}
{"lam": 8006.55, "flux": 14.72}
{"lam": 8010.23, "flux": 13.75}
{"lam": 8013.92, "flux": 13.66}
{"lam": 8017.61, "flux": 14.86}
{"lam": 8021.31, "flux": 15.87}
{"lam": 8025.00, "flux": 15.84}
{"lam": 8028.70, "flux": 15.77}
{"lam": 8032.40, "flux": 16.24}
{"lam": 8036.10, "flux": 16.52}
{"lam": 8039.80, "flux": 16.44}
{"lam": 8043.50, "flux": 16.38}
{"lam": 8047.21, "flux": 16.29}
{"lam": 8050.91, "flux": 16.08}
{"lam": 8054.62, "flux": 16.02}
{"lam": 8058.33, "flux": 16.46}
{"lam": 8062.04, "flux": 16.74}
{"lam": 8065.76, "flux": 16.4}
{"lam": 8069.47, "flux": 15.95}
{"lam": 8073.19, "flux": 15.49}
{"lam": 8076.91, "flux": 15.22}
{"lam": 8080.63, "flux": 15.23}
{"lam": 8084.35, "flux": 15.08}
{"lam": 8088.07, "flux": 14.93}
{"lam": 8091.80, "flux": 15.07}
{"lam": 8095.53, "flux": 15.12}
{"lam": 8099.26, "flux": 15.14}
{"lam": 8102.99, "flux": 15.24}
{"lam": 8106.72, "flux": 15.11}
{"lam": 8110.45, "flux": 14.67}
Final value 1.6 AA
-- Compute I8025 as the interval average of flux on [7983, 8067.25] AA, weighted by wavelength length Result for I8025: 15.8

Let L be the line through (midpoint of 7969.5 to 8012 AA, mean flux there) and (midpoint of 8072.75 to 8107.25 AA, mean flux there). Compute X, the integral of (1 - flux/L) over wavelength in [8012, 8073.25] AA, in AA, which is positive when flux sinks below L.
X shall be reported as -2.1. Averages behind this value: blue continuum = 15.7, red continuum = 15.2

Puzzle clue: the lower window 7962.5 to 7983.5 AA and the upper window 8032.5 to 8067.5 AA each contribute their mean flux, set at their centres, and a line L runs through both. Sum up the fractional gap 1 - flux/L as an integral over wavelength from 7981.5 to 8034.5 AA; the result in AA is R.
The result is 2.0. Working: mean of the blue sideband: 15.9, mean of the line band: 15.5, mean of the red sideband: 16.4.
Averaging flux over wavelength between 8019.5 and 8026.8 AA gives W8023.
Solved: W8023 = 15.9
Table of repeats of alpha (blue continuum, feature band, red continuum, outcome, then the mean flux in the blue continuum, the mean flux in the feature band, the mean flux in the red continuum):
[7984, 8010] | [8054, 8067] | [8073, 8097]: -1.0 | 15.8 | 16.4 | 15.1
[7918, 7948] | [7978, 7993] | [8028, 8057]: 0.3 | 15.7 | 15.6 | 16.2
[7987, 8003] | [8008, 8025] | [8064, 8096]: 1.5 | 16.3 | 14.7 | 15.4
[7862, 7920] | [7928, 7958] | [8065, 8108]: 1.0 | 16.1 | 15.4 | 15.3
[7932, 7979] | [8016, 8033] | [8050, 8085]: 0.1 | 15.6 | 15.7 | 15.9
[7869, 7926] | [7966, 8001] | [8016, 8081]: 0.0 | 16.1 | 16.1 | 16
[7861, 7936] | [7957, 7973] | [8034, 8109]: 0.1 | 16.1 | 15.8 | 15.7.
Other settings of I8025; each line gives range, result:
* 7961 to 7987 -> 15.8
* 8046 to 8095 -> 15.7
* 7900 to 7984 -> 15.7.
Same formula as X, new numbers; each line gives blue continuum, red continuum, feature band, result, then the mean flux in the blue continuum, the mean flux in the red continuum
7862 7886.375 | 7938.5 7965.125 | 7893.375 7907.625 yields 0.27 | 16.4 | 15.2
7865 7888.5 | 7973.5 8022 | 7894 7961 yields 1.60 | 16.5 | 15.4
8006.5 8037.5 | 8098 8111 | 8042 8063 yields -1.54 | 15.3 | 15.1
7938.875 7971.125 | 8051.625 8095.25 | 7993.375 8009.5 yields -0.35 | 15.4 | 15.7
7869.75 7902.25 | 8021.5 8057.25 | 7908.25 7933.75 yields 0.26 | 16.3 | 16.2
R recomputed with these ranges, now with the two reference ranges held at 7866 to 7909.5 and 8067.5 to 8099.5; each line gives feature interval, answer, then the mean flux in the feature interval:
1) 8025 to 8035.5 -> -0.4 AA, 16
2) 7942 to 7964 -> 1.1 AA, 15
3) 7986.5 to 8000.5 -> -0.7 AA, 16.4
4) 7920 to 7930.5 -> 0.1 AA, 15.8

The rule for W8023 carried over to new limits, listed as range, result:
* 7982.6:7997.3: 16.1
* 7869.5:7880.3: 16.8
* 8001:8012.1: 14.7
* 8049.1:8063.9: 16.3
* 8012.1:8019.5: 14.3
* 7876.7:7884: 16.7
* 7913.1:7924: 16.2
